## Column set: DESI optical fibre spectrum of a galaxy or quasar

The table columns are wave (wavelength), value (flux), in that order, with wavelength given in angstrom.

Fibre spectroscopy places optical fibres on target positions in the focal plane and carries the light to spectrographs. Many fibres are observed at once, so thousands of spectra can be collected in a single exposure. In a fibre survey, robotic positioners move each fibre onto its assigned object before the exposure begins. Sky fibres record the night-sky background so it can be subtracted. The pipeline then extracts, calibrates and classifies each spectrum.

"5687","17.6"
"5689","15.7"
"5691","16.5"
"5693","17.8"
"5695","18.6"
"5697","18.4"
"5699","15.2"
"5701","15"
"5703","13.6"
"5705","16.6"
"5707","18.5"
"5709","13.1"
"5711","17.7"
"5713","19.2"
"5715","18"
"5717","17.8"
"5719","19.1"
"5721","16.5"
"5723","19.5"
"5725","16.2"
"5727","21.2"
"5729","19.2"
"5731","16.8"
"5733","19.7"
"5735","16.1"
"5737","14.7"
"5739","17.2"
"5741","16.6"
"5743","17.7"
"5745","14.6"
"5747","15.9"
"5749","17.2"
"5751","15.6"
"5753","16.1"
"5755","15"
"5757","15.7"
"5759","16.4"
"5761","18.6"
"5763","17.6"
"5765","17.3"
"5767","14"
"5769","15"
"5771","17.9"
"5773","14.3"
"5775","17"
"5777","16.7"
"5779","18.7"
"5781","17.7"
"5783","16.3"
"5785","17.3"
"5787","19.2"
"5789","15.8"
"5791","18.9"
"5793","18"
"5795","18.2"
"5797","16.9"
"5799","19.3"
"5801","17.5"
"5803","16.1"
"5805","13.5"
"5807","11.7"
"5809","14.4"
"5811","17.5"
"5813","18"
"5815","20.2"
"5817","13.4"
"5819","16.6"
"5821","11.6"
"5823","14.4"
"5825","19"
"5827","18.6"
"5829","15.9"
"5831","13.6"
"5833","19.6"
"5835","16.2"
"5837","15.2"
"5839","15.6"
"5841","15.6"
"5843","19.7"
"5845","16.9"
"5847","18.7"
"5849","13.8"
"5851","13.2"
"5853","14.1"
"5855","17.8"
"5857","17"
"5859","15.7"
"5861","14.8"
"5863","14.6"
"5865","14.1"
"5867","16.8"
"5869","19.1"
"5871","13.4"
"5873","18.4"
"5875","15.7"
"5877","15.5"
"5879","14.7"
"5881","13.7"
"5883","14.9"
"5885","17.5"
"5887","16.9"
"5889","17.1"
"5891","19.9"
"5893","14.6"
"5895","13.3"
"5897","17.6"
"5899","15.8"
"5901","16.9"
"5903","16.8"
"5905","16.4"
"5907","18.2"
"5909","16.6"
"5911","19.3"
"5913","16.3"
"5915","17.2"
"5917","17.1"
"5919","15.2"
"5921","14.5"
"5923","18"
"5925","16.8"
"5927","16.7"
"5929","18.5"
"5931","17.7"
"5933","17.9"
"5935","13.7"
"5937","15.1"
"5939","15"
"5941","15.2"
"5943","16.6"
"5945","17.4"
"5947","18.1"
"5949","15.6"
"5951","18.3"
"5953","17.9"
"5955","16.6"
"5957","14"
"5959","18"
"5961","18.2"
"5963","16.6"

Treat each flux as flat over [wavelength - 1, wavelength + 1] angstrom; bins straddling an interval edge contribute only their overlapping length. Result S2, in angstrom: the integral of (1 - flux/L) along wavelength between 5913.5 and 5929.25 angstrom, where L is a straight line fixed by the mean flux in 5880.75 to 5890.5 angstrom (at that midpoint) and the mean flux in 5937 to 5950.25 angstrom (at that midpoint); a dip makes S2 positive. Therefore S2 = -0.33 angstrom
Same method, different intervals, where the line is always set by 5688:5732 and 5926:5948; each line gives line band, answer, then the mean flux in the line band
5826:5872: 2.0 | 16.1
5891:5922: 0.3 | 16.5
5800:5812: 1.3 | 15.1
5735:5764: 1.4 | 16.3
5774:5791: -0.4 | 17.4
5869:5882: 0.9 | 15.5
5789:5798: -0.4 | 17.8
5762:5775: 0.8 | 16.1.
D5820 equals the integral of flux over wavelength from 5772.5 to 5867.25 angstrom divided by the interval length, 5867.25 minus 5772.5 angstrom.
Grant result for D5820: 16.4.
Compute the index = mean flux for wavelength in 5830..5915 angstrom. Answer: 16.2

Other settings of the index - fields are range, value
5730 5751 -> 16.6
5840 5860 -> 16.2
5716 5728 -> 18.4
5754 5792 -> 16.8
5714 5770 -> 17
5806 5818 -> 15.9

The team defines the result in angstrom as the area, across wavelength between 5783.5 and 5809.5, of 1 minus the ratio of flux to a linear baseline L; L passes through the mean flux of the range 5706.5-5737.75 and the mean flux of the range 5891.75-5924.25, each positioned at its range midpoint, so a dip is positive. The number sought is 0.8 angstrom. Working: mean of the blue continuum 17.7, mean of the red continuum 16.5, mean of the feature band 16.7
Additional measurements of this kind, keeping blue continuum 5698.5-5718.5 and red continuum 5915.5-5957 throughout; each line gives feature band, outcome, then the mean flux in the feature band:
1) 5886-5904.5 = 0.0 angstrom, 16.5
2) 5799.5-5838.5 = 1.3 angstrom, 16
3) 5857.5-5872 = 0.9 angstrom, 15.6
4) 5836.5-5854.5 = 0.7 angstrom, 15.9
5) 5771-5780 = -0.1 angstrom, 16.8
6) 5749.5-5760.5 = 0.4 angstrom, 16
